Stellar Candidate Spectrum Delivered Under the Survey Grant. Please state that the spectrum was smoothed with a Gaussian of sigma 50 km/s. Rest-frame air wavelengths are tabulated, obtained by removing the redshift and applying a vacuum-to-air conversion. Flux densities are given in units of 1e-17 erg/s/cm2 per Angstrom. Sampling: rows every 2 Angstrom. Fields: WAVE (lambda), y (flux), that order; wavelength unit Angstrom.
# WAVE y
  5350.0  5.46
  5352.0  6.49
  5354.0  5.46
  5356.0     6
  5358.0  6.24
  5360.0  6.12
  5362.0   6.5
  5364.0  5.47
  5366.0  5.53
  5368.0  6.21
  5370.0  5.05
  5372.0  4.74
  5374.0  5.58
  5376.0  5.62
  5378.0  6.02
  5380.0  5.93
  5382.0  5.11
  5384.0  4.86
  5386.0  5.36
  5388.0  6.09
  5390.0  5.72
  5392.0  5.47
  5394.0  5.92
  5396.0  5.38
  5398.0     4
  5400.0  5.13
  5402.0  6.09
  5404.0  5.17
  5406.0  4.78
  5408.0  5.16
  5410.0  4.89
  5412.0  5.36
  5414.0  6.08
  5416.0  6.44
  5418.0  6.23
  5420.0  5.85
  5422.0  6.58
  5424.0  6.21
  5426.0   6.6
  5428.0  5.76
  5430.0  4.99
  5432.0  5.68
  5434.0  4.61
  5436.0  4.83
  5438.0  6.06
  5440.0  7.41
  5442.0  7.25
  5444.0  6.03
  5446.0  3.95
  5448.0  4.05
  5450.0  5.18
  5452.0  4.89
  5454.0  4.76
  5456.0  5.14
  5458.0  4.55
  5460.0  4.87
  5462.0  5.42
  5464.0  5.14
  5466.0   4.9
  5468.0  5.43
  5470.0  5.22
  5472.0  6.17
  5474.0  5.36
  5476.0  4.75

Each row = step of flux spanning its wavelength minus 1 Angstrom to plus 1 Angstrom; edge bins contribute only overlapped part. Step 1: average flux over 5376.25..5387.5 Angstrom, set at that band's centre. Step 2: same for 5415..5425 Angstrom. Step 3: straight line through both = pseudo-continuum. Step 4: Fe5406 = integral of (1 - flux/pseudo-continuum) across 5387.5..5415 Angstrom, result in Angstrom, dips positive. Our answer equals 2.4 Angstrom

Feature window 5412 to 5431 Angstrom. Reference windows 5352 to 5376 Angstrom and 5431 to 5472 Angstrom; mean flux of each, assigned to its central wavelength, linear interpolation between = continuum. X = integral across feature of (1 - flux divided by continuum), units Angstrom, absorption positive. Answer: -2.1 Angstrom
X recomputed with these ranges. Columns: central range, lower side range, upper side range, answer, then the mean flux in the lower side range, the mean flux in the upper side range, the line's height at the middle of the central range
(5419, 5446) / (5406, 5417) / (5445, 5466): -3.9 Angstrom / 5.51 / 4.8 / 5.17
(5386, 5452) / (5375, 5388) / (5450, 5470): -3.6 Angstrom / 5.53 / 5.03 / 5.29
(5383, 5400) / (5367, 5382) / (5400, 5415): 0.4 Angstrom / 5.56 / 5.35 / 5.45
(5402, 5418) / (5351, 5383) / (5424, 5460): 0.1 Angstrom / 5.75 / 5.4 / 5.55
